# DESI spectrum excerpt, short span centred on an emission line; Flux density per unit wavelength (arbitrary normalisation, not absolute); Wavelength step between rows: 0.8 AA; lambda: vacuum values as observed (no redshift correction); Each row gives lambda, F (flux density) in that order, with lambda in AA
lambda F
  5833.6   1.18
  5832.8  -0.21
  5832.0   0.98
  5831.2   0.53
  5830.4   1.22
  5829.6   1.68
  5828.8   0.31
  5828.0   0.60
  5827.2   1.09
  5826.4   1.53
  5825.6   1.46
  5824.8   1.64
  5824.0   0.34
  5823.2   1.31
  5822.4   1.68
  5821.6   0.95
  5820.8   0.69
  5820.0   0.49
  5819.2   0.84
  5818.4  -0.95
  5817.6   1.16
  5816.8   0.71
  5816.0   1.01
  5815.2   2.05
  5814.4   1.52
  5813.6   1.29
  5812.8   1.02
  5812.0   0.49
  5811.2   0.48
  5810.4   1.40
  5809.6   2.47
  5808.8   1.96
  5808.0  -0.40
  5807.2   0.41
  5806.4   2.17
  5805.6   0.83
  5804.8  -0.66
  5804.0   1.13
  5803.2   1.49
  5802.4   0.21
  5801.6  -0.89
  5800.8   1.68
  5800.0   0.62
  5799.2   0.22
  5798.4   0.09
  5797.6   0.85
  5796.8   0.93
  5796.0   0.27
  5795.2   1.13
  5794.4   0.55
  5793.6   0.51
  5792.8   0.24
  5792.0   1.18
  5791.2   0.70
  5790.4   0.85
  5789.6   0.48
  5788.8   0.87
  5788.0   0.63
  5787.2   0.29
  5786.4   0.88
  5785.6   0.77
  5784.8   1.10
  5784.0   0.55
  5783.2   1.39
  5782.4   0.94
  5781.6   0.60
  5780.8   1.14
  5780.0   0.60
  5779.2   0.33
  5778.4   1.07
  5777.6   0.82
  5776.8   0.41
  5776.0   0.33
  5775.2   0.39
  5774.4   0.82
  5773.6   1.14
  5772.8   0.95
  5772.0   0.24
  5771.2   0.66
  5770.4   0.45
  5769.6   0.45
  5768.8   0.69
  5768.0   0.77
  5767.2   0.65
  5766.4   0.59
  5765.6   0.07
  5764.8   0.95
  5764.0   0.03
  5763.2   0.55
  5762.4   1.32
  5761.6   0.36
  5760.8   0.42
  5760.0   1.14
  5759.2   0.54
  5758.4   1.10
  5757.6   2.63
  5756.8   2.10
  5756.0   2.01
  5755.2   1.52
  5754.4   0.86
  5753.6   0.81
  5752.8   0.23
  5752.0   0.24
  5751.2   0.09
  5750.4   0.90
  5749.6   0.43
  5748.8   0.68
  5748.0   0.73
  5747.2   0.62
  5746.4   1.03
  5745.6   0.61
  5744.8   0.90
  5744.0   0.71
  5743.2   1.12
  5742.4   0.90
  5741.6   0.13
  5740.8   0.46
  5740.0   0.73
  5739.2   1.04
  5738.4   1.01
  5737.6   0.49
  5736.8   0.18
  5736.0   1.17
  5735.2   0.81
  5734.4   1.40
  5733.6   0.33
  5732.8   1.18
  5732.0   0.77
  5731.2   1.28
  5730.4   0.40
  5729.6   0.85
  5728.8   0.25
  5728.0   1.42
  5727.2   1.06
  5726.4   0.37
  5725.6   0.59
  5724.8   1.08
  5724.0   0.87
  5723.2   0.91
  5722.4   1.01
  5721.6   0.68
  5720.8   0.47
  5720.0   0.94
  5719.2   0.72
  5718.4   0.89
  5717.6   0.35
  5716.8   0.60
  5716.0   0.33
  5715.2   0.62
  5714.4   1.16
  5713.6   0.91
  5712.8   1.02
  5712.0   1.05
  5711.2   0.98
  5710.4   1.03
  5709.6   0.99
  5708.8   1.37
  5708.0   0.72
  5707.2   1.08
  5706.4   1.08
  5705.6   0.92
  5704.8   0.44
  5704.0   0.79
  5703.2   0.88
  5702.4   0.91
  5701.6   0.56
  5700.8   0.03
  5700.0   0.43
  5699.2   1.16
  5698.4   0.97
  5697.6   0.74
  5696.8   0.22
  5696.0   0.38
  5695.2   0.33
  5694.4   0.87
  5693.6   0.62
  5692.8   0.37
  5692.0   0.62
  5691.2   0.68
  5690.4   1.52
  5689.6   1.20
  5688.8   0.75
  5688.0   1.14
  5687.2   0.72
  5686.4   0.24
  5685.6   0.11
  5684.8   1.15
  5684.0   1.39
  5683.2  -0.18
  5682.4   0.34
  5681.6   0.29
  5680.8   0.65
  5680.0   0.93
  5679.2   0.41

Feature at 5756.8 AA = H-beta 4861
